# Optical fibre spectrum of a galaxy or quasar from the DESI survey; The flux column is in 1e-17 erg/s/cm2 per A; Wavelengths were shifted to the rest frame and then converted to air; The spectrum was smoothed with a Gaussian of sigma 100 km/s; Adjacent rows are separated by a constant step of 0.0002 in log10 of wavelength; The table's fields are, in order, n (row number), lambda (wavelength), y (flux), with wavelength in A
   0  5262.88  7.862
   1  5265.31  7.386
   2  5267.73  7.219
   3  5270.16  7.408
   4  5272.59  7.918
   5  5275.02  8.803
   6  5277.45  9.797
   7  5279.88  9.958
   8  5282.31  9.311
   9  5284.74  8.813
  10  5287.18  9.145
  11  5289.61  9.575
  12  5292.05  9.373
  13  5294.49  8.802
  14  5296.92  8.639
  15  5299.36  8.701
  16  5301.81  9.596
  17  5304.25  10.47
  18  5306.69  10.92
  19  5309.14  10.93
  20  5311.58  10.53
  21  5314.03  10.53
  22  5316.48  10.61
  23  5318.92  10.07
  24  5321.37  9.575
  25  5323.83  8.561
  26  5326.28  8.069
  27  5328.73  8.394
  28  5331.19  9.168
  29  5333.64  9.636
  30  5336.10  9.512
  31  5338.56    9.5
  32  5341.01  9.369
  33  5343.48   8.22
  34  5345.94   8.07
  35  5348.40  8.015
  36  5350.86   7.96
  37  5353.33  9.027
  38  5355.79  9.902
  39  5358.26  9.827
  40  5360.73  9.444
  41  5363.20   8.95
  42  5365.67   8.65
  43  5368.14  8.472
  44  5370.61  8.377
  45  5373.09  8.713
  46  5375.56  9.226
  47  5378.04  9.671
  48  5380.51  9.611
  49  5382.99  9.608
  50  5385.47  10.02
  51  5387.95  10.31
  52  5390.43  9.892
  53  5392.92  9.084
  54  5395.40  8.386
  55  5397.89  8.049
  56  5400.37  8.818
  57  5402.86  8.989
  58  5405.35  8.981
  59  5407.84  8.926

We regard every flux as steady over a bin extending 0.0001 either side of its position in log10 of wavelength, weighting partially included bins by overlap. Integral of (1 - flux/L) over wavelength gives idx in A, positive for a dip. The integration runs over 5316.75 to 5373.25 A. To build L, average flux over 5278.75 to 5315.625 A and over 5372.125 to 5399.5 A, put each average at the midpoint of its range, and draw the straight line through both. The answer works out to 3.2 A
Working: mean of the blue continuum 9.7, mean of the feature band 8.97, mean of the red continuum 9.33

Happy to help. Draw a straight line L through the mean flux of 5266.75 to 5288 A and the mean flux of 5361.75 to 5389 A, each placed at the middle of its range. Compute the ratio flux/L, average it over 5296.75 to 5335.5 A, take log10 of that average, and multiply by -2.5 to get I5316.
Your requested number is -0.09 mag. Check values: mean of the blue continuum 8.71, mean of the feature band 9.67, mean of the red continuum 9.23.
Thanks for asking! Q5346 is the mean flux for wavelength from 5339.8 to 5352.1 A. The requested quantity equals 8.32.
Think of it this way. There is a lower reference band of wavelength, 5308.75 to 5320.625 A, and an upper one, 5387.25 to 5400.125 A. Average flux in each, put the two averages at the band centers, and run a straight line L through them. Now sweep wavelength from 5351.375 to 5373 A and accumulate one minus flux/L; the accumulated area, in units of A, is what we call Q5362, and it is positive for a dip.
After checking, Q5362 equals 1.4 A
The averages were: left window 10.5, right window 9.07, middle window 9.02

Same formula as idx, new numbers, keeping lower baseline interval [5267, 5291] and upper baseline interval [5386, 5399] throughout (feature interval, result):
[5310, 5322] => -1.83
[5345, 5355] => 0.79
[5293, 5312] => -1.88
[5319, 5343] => -0.29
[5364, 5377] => 0.59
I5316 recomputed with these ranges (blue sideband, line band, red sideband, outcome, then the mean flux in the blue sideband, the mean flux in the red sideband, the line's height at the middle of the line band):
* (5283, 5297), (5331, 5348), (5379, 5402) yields 0.023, 9.11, 9.31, 9.21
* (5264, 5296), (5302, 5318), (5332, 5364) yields -0.193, 8.73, 9.04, 8.86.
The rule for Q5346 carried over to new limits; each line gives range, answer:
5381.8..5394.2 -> 9.78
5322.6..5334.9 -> 8.77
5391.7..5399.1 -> 8.51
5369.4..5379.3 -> 9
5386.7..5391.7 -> 10.1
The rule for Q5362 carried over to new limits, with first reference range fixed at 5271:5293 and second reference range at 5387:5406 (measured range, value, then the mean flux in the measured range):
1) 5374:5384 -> -0.48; 9.51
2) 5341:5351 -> 0.94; 8.24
